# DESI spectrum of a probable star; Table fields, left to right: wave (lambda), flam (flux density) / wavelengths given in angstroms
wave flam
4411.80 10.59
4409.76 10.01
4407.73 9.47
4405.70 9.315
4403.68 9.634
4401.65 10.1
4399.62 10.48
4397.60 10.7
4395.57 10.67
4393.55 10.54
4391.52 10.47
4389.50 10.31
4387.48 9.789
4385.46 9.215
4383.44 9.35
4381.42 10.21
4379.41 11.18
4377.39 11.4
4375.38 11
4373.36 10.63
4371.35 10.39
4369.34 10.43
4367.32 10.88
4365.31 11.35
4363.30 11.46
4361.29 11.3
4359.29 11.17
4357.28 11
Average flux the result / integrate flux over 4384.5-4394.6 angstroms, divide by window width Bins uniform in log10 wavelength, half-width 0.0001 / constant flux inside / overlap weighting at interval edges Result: 10.1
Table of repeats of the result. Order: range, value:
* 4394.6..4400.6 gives 10.6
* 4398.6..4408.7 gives 9.81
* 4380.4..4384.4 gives 9.8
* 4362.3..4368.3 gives 11.2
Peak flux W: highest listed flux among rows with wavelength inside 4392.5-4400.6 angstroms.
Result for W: 10.7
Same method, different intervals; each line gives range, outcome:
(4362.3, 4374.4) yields 11.46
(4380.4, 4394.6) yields 10.54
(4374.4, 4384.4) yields 11.4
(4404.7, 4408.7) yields 9.47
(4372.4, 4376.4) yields 11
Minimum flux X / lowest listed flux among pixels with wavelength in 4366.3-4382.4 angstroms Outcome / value 10.21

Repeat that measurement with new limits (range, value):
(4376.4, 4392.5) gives 9.215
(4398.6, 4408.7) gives 9.315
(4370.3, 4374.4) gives 10.39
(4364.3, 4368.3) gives 10.88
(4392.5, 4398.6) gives 10.54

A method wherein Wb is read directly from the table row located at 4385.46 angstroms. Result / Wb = 9.215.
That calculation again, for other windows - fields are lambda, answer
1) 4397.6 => 10.7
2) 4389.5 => 10.31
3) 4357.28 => 11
